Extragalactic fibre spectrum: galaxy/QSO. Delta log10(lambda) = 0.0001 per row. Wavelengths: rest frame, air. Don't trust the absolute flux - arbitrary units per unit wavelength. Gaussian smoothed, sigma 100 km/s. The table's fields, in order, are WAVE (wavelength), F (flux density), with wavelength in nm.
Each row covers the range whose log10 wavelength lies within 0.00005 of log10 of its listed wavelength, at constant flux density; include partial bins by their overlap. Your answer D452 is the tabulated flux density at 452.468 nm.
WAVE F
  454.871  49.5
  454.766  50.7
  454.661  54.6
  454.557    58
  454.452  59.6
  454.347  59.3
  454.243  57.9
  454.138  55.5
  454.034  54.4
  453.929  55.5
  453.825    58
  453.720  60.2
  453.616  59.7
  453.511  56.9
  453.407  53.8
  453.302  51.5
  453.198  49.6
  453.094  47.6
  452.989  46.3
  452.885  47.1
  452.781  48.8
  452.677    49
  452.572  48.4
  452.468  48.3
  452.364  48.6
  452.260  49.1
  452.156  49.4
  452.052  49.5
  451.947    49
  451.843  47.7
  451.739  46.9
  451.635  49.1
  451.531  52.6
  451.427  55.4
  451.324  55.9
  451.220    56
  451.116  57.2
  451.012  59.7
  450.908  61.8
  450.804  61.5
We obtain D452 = 48.3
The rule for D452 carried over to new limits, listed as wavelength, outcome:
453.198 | 49.6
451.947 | 49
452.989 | 46.3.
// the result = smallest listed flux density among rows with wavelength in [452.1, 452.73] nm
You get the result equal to 48.3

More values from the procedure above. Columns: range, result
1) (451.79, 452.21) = 47.7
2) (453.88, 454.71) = 54.4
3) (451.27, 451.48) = 55.4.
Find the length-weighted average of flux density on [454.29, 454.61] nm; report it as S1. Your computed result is 59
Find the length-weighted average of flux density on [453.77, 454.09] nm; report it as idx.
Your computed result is 56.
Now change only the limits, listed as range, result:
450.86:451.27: 58.6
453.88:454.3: 55.9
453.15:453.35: 50.6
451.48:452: 49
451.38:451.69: 52.3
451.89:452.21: 49.2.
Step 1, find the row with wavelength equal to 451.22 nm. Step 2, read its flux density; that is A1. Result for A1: 56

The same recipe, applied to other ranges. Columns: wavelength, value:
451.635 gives 49.1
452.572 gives 48.4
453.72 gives 60.2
